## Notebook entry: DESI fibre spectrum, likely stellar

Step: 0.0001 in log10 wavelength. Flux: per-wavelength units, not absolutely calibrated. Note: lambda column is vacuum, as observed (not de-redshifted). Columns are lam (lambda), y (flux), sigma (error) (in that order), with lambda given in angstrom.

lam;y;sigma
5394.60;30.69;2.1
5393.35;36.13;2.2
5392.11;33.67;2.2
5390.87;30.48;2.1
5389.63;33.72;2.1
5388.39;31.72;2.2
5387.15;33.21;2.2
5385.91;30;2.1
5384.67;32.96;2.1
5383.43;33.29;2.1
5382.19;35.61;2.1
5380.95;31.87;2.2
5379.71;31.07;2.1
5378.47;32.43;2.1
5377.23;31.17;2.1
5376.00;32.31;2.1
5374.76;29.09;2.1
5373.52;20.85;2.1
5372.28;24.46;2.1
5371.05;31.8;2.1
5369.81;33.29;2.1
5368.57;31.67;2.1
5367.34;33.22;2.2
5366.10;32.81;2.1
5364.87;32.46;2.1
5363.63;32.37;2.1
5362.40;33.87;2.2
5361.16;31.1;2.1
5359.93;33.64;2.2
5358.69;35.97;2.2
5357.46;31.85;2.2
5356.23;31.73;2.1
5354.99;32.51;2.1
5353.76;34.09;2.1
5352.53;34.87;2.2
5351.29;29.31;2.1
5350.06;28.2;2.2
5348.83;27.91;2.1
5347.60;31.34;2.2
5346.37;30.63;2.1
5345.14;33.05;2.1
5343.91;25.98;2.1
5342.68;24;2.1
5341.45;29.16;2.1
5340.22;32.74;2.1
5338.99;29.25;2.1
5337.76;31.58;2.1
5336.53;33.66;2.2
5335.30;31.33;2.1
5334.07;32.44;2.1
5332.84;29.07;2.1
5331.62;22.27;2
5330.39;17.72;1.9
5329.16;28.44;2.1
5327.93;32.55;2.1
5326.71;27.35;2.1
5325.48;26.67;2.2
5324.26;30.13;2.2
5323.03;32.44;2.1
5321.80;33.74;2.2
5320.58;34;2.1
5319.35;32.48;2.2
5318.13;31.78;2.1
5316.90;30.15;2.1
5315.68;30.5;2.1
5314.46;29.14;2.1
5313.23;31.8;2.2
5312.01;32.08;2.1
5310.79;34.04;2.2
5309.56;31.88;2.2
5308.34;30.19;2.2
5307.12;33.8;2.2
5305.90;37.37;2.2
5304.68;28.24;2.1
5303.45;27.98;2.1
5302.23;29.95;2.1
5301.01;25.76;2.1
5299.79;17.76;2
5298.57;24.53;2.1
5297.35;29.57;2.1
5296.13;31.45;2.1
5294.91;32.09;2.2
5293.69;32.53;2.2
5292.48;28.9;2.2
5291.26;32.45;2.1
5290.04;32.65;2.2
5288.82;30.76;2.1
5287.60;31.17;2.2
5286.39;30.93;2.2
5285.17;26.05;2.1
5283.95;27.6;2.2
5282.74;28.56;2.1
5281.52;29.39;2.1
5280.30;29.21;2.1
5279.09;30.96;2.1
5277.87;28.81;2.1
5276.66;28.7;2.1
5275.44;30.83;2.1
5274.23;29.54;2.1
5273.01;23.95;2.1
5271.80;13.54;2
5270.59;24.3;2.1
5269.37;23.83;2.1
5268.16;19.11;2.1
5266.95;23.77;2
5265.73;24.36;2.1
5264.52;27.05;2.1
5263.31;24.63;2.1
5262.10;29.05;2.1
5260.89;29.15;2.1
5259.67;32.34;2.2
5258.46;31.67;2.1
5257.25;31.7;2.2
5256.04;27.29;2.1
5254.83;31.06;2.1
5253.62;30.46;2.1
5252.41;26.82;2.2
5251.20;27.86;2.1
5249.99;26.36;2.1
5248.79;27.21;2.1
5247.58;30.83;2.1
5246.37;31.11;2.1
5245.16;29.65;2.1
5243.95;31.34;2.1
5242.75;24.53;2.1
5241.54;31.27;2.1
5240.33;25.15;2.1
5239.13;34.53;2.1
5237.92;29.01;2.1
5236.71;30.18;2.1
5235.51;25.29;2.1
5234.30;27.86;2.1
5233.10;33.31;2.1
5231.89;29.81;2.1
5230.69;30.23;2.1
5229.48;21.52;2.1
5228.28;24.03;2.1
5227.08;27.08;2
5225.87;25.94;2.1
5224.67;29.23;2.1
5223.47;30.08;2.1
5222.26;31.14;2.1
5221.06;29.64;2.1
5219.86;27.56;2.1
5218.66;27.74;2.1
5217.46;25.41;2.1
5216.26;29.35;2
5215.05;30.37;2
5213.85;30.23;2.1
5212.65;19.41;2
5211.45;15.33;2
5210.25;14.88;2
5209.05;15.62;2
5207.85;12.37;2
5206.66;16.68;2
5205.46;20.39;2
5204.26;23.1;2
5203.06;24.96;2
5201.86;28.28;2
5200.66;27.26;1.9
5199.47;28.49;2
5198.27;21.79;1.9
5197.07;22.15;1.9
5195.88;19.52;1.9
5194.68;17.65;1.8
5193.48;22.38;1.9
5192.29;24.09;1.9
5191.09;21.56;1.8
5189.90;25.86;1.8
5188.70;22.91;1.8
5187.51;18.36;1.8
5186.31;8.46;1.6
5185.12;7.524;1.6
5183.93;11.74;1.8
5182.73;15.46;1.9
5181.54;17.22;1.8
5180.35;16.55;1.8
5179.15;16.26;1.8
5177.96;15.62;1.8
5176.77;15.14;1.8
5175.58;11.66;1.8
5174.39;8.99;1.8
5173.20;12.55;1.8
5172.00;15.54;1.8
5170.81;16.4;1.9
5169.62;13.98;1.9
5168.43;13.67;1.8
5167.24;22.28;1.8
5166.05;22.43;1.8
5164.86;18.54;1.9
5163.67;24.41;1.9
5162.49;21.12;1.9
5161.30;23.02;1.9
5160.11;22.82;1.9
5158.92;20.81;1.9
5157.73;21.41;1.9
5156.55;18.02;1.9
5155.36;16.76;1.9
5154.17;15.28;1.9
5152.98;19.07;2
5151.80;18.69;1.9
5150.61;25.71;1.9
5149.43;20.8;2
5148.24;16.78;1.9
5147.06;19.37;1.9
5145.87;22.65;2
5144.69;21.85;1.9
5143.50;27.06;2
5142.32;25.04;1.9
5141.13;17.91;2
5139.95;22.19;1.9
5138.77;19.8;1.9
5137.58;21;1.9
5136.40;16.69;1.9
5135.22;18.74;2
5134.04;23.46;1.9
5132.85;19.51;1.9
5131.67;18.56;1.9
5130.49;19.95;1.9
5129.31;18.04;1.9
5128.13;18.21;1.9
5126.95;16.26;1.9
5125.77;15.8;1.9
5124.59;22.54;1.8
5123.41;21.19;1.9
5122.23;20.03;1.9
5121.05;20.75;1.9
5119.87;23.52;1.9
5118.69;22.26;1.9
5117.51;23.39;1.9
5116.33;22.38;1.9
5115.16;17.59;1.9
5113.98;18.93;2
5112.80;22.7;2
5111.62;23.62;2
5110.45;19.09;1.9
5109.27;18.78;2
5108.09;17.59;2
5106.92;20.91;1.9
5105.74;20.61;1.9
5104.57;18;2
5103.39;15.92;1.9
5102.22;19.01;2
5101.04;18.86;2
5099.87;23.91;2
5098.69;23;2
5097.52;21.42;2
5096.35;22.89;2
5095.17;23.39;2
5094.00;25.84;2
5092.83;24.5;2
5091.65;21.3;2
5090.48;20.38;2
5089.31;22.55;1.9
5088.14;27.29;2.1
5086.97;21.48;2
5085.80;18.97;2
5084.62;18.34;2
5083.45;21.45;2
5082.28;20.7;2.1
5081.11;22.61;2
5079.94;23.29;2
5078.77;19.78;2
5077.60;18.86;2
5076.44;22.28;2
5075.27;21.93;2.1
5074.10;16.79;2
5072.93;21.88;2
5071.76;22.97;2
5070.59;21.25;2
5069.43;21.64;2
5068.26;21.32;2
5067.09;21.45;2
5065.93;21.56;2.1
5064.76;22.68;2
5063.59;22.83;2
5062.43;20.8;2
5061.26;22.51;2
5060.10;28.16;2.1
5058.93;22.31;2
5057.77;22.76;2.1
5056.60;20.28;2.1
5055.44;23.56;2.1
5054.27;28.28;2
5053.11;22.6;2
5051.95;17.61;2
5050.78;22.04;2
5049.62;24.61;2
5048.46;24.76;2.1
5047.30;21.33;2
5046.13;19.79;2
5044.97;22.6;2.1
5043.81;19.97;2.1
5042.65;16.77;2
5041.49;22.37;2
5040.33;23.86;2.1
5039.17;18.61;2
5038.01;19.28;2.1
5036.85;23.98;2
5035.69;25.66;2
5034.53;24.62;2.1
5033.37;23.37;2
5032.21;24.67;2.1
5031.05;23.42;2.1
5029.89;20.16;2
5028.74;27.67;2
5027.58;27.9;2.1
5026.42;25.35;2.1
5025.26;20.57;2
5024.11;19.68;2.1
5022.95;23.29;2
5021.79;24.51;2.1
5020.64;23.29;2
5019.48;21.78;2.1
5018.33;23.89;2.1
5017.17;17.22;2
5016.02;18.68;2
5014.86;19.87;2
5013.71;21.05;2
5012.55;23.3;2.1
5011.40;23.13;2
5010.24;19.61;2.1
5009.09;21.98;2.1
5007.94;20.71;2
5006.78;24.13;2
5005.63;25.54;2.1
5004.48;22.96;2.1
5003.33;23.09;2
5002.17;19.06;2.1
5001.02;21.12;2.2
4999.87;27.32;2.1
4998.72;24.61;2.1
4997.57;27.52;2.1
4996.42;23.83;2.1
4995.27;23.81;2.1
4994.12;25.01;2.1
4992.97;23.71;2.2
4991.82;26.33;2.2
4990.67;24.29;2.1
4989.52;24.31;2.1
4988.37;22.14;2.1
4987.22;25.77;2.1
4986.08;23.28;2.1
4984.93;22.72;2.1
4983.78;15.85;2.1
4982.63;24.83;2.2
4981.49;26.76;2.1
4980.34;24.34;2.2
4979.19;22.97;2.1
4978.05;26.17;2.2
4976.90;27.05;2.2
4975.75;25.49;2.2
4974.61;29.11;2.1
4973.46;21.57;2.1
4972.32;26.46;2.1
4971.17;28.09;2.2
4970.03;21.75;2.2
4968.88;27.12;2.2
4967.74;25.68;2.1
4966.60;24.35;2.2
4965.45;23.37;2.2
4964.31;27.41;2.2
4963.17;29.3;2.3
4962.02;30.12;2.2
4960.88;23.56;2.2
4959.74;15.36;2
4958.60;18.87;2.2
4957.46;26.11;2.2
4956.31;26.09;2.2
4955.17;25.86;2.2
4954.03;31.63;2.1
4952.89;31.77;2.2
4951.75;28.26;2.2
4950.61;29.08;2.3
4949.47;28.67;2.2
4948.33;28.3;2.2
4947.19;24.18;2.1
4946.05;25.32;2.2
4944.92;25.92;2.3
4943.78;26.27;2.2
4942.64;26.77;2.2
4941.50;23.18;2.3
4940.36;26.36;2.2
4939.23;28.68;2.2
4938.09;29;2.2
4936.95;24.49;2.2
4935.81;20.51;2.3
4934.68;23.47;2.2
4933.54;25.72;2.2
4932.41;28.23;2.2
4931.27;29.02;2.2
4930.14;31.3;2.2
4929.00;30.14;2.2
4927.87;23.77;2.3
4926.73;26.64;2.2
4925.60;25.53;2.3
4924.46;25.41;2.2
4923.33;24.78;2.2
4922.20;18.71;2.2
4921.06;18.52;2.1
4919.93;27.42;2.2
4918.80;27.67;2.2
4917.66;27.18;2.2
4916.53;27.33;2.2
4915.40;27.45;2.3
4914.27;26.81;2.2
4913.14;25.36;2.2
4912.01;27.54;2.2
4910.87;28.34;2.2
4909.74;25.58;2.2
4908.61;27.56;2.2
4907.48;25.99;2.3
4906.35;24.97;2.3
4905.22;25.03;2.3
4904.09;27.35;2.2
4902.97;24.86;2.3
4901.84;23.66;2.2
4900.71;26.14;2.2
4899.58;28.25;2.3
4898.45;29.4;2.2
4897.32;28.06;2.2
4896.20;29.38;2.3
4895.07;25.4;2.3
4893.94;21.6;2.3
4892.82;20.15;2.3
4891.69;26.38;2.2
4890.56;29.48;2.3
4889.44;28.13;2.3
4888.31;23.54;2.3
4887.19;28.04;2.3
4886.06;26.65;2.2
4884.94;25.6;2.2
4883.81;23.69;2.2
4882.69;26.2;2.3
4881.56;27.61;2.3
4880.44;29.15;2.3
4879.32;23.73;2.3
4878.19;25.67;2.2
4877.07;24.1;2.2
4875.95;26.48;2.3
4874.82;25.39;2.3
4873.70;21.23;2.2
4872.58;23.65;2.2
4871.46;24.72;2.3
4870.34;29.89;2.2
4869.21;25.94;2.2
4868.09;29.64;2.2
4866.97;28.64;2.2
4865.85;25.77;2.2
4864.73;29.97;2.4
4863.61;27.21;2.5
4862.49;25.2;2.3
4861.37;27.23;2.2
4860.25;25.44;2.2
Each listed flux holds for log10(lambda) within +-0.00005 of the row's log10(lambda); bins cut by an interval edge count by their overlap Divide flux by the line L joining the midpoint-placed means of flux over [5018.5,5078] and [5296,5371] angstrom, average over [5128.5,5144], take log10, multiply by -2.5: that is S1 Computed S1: 0.21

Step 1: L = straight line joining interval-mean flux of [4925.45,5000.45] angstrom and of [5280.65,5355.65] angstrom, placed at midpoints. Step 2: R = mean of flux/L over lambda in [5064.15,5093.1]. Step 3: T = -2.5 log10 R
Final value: 0.25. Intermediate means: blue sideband 25.6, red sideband 30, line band 21.5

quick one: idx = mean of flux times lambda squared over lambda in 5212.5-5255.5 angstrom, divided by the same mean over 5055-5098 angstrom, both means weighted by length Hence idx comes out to 1.38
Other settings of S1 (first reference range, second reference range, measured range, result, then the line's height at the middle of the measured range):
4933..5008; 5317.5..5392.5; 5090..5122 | 0.27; 27.1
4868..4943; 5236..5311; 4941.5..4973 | 0.01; 26.4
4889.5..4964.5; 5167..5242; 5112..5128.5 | 0.14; 23.3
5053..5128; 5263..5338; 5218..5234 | -0.08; 26.2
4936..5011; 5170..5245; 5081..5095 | 0.08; 23.8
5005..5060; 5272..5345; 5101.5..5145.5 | 0.22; 24.8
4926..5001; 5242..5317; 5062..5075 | 0.24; 26.6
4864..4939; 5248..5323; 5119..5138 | 0.38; 27.8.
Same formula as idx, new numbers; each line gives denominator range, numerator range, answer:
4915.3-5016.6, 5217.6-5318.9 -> 1.30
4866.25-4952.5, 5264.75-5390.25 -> 1.35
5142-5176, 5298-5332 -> 1.63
